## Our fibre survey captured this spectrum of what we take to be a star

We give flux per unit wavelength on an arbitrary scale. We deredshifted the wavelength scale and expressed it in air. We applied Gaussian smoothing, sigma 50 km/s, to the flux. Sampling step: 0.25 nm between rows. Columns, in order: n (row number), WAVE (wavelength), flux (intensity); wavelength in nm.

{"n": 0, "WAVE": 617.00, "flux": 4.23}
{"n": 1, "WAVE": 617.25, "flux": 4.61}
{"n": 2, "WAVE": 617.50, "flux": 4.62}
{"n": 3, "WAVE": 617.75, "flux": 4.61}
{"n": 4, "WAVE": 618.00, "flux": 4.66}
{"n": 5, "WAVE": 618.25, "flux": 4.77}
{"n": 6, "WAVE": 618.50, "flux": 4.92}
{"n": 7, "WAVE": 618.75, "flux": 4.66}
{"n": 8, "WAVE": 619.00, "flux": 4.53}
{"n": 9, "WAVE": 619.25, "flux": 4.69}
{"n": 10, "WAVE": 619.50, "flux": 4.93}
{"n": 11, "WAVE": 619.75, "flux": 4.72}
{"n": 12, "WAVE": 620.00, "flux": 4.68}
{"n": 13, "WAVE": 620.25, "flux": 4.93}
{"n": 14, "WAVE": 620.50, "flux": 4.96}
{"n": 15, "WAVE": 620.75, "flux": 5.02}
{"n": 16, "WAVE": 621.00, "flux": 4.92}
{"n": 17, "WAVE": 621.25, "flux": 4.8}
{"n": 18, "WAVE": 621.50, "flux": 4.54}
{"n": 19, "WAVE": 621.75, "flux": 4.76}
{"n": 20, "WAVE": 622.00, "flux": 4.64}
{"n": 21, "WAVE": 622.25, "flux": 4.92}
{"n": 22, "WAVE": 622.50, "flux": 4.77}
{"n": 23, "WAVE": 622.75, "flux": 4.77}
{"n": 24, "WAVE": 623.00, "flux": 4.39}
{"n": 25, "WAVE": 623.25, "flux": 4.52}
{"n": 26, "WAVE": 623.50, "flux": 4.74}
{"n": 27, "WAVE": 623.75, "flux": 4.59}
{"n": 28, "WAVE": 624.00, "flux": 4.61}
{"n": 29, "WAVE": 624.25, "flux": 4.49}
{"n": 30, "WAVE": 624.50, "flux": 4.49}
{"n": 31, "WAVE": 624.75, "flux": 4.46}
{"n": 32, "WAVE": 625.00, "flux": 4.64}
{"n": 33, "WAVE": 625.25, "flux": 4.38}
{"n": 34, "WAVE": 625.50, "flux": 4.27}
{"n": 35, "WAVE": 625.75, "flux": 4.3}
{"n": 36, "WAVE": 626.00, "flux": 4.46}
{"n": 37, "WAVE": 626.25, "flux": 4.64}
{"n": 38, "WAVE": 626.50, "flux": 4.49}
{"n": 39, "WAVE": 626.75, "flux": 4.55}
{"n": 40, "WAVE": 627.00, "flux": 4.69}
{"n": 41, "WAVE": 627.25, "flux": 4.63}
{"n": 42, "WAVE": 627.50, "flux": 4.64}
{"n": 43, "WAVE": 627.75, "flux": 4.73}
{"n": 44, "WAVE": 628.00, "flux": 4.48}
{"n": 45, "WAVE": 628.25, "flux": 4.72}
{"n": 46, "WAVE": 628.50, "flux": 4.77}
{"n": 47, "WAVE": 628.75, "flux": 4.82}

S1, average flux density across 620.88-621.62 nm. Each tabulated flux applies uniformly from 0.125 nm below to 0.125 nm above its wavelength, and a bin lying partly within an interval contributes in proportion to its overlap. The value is 4.75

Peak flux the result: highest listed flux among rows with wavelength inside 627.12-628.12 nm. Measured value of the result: 4.73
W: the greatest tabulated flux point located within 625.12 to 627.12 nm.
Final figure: 4.69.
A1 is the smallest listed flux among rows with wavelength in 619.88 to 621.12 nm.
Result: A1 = 4.68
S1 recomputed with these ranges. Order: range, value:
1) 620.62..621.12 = 4.97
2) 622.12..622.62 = 4.84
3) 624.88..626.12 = 4.41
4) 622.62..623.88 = 4.6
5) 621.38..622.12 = 4.65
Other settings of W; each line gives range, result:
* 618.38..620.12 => 4.93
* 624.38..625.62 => 4.64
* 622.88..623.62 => 4.74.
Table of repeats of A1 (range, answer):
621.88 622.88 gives 4.64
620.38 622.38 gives 4.54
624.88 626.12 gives 4.27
